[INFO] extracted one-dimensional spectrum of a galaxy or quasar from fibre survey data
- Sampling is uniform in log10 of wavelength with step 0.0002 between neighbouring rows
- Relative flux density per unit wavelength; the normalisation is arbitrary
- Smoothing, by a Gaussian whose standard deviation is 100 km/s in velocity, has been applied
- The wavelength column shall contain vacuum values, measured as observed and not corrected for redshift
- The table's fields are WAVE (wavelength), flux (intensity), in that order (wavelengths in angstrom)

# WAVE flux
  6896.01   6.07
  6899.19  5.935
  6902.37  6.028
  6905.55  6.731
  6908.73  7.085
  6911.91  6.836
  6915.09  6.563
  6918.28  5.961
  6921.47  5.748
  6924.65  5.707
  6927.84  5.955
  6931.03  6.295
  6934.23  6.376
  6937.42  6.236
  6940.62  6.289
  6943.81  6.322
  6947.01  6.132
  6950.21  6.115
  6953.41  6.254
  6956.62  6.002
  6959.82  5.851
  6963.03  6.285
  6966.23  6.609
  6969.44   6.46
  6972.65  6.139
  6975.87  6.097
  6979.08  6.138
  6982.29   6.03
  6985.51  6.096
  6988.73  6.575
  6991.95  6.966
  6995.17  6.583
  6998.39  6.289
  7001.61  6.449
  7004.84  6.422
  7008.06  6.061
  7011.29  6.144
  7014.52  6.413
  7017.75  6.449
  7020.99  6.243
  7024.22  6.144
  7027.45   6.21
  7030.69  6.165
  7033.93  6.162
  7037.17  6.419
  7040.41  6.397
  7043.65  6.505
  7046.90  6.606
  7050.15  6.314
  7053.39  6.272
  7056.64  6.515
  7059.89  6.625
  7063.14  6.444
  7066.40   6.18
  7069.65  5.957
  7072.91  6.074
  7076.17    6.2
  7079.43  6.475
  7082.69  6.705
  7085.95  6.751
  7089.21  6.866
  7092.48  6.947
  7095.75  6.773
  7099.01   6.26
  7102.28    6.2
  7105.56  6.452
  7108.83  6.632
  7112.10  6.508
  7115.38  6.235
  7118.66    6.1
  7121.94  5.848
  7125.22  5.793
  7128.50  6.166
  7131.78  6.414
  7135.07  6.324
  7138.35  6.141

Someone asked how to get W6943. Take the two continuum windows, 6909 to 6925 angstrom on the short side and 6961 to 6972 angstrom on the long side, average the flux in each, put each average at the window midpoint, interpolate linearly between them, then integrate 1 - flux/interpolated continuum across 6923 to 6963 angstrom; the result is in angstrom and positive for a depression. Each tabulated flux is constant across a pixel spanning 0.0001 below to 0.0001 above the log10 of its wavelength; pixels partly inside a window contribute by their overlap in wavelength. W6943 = 1.3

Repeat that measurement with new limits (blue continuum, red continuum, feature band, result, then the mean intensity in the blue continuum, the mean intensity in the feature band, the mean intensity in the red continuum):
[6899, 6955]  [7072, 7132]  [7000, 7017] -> 0.0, 6.26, 6.31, 6.39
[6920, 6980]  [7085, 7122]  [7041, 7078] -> 0.3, 6.16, 6.34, 6.48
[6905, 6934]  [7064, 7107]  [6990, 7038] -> 0.3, 6.31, 6.34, 6.45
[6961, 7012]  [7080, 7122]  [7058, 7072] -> 0.3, 6.33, 6.29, 6.51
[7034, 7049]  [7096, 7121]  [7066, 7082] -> 0.5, 6.44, 6.21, 6.35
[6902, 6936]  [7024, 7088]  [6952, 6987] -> 0.8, 6.31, 6.18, 6.36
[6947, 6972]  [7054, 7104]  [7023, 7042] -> 0.3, 6.22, 6.25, 6.46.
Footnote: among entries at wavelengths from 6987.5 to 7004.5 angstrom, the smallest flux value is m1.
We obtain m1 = 6.289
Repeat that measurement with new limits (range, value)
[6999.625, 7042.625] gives 6.061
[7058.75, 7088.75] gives 5.957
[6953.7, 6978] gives 5.851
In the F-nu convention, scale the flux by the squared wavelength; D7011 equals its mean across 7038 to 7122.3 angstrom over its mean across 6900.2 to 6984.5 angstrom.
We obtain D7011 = 1.07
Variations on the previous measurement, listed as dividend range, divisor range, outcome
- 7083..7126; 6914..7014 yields 1.07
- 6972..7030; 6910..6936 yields 1.04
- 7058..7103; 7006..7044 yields 1.05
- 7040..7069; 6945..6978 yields 1.06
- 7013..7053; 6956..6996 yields 1.02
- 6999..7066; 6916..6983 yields 1.06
